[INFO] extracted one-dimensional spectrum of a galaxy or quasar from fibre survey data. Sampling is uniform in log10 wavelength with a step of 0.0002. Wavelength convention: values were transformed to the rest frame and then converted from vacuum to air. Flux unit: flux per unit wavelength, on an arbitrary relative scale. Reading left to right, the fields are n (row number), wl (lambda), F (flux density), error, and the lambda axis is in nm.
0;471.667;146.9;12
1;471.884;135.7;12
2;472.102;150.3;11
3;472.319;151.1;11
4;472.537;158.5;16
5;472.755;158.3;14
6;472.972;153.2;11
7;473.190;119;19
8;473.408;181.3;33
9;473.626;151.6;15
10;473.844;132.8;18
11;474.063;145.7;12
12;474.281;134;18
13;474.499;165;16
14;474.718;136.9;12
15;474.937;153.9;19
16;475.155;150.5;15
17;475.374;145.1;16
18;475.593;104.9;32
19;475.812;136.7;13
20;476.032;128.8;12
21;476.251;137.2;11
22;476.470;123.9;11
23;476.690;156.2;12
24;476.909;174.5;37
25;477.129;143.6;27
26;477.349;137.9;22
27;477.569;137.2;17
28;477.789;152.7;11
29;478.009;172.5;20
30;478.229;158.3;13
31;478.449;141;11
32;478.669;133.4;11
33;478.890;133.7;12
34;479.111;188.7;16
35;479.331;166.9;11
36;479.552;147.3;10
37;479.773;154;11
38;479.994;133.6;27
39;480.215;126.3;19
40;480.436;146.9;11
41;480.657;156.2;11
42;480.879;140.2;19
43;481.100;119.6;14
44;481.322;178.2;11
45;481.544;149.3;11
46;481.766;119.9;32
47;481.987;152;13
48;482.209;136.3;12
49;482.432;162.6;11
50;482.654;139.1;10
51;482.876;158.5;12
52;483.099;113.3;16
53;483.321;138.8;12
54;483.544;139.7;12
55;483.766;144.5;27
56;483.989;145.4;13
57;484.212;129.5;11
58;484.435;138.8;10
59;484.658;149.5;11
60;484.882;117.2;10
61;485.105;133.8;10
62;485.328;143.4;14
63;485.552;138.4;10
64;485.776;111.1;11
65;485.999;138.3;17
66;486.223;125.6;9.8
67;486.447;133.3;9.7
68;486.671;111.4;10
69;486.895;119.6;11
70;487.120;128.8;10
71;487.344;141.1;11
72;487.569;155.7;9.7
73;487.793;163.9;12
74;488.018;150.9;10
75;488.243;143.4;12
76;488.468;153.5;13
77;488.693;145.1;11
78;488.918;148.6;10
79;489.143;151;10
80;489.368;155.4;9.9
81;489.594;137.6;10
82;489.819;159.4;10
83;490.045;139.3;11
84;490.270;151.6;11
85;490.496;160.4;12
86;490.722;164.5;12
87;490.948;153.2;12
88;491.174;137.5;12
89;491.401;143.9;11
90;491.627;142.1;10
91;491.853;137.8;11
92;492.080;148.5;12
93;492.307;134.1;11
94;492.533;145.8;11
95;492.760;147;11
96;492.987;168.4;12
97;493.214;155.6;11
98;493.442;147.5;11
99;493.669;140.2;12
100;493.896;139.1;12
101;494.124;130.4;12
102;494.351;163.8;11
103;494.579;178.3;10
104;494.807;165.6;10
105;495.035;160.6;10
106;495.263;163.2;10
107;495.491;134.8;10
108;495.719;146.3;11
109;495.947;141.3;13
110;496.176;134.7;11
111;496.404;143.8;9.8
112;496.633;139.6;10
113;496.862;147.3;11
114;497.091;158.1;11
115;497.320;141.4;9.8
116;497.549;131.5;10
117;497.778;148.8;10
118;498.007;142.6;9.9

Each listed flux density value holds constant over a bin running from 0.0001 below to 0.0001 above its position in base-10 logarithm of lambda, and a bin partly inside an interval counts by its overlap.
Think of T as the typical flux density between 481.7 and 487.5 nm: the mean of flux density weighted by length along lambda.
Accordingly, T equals 135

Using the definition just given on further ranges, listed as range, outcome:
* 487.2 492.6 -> 148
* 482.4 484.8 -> 141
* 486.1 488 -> 136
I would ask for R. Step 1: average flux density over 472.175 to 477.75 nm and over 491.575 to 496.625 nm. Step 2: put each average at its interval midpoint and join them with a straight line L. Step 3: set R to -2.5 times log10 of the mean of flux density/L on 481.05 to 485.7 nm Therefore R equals 0.05 mag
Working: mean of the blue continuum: 145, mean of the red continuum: 148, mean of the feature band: 140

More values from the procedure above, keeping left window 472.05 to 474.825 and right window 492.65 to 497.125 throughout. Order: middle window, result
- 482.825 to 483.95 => 0.08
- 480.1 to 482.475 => 0.04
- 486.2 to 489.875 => 0.05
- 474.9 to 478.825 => 0.04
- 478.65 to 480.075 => -0.02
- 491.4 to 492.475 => 0.06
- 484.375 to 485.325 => 0.11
